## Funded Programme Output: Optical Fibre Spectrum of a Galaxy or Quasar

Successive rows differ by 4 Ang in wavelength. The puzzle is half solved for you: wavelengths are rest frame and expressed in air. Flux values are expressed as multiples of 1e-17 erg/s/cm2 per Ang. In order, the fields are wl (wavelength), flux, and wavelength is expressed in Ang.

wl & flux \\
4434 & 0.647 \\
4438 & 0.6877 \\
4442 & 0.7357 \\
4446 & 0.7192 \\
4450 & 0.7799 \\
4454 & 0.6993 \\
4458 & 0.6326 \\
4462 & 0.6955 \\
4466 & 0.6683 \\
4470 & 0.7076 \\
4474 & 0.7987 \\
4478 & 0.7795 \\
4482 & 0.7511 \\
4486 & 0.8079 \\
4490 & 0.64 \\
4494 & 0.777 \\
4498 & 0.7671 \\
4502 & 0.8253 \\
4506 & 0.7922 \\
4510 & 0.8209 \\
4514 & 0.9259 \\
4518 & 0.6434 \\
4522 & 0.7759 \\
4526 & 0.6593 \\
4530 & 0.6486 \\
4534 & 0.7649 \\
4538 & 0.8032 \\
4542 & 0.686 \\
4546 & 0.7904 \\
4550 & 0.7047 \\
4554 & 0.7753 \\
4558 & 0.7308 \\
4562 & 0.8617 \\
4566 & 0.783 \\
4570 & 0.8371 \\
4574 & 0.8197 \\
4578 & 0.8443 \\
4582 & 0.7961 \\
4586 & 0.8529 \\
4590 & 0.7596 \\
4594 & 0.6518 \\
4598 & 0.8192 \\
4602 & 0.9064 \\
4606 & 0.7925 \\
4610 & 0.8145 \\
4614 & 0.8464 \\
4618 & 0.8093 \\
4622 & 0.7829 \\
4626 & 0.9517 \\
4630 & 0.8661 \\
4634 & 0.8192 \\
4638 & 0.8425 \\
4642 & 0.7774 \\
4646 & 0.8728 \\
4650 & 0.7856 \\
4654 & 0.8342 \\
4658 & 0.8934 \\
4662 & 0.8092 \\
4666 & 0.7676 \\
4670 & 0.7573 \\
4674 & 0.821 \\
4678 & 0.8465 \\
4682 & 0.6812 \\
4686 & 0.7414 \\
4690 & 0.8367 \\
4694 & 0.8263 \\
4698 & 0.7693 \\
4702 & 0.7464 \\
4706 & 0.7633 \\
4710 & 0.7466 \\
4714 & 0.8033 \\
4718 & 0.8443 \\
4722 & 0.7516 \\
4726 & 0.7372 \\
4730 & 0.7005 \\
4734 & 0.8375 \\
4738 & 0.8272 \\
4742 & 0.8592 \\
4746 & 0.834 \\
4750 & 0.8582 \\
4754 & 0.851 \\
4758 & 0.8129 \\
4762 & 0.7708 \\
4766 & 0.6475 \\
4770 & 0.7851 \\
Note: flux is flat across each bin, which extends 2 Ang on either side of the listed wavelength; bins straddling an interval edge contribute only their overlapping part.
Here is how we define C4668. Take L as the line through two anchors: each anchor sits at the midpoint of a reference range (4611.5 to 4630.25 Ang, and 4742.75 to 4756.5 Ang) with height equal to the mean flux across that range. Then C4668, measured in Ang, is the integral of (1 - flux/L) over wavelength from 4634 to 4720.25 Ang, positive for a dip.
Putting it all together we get 5.0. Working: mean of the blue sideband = 0.849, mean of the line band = 0.799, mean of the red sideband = 0.848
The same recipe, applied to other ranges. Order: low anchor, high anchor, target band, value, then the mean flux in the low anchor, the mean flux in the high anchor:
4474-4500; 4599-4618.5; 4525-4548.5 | 1.83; 0.757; 0.835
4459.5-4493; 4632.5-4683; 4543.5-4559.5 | 0.32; 0.731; 0.811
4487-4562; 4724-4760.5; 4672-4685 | 0.26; 0.755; 0.812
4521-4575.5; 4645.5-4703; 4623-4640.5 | -1.72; 0.759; 0.798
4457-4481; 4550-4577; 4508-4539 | 0.37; 0.719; 0.796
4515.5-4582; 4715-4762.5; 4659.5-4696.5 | 0.20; 0.76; 0.808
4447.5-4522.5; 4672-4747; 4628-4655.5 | -1.83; 0.751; 0.787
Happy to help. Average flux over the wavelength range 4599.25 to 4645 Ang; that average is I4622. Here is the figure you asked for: 0.838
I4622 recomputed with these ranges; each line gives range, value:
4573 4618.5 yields 0.809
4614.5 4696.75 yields 0.816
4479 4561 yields 0.756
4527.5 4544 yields 0.724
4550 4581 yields 0.8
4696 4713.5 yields 0.76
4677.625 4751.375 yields 0.788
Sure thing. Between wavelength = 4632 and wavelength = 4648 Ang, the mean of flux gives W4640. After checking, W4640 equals 0.828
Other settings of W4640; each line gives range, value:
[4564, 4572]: 0.81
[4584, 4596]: 0.755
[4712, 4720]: 0.824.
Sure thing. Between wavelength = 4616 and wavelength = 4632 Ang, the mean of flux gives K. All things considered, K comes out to 0.853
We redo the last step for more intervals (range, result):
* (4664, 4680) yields 0.798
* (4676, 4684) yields 0.764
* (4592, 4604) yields 0.792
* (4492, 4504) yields 0.79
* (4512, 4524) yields 0.782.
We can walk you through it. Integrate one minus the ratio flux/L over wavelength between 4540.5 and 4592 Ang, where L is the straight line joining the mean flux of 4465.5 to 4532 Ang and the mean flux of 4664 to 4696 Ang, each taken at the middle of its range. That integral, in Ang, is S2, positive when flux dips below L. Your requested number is -1.6 Ang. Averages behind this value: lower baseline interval 0.754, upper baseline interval 0.785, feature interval 0.789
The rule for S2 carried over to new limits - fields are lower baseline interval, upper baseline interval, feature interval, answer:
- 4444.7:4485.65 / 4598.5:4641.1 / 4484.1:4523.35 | -1.2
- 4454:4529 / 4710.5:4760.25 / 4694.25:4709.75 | 0.6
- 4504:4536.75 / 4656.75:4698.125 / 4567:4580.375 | -1.0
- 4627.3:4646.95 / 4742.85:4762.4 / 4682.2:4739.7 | 3.9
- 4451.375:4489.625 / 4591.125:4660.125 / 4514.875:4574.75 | 1.5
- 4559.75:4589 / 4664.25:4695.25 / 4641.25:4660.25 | -1.0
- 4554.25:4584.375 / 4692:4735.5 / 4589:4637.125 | -1.3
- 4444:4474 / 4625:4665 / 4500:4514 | -1.6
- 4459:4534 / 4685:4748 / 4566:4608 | -2.3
